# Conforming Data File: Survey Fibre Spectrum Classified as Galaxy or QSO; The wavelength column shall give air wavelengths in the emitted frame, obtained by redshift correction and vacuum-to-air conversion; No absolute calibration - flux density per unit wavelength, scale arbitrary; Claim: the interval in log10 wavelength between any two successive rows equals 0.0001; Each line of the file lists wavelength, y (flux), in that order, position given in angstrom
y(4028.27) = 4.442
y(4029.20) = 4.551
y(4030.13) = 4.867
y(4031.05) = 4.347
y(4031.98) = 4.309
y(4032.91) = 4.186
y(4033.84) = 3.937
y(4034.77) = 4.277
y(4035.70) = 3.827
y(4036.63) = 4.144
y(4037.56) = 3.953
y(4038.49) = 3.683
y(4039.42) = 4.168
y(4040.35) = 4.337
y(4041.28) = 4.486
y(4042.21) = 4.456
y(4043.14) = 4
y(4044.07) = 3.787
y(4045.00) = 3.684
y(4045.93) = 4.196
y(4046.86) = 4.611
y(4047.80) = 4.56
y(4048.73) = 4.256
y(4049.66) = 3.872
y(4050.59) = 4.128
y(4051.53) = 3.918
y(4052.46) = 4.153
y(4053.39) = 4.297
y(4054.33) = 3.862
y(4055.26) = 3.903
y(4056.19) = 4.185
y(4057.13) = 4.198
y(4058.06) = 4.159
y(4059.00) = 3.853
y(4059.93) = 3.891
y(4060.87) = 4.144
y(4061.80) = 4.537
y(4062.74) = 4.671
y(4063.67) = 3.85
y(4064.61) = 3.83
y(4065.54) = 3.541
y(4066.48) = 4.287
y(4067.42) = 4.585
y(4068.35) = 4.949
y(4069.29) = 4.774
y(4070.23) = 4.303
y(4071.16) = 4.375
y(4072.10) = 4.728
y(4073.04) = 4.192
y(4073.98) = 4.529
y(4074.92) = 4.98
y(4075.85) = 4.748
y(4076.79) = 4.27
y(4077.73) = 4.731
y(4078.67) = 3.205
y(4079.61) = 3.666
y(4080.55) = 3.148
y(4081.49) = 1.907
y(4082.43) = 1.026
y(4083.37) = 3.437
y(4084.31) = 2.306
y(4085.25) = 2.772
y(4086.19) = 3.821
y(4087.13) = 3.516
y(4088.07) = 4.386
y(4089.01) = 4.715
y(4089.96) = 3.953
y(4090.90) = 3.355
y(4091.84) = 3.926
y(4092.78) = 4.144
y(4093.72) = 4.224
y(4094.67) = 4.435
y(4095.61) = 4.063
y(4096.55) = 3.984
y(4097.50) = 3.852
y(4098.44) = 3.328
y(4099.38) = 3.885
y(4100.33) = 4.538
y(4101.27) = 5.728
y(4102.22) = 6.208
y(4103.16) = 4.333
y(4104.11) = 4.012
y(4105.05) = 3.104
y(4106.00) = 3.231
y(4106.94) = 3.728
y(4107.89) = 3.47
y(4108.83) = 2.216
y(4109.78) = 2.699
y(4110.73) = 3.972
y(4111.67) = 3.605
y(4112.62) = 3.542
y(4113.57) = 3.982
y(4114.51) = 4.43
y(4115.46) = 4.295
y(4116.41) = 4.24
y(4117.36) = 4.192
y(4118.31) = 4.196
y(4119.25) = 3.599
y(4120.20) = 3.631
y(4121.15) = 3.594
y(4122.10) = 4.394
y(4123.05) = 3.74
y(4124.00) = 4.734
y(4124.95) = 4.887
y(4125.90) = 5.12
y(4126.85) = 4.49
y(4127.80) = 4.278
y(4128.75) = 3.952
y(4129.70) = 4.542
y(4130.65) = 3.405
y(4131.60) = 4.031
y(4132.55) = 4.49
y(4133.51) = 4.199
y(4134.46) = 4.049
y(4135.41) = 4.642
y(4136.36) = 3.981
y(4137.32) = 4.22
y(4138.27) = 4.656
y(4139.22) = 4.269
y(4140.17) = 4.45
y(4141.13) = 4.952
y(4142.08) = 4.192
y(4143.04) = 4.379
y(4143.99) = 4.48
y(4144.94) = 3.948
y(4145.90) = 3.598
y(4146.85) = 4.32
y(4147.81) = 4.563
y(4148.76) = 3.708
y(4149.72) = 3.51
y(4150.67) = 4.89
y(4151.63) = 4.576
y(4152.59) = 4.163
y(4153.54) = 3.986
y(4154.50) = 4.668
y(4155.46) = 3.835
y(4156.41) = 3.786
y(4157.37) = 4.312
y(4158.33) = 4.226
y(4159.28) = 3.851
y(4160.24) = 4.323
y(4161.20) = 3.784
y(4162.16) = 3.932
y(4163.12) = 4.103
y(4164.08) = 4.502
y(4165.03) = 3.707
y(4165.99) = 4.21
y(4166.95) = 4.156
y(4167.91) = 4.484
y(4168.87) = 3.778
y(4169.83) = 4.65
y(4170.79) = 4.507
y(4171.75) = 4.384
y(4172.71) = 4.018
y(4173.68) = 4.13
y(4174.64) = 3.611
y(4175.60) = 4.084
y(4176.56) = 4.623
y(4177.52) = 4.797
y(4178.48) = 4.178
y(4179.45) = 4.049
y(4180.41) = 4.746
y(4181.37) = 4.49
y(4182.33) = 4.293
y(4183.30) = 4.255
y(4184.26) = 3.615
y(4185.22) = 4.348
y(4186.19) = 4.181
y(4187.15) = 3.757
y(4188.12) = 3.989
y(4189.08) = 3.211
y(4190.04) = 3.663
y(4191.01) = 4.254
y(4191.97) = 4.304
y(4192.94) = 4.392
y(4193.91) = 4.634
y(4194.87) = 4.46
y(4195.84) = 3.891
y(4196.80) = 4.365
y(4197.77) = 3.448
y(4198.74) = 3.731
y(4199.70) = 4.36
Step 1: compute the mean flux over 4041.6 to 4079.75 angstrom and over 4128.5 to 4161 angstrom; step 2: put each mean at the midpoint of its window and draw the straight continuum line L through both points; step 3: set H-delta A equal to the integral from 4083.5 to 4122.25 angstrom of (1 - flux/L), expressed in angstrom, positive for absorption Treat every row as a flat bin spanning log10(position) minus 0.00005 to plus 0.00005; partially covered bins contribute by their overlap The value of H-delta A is 3.04 angstrom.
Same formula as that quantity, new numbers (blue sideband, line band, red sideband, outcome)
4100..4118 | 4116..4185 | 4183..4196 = -3.3 angstrom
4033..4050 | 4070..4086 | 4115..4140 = 2.0 angstrom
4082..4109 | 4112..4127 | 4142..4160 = -0.8 angstrom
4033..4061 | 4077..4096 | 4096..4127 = 2.4 angstrom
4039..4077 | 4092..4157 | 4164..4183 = 2.0 angstrom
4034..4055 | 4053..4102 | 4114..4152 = 1.9 angstrom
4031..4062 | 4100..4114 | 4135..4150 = 1.1 angstrom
